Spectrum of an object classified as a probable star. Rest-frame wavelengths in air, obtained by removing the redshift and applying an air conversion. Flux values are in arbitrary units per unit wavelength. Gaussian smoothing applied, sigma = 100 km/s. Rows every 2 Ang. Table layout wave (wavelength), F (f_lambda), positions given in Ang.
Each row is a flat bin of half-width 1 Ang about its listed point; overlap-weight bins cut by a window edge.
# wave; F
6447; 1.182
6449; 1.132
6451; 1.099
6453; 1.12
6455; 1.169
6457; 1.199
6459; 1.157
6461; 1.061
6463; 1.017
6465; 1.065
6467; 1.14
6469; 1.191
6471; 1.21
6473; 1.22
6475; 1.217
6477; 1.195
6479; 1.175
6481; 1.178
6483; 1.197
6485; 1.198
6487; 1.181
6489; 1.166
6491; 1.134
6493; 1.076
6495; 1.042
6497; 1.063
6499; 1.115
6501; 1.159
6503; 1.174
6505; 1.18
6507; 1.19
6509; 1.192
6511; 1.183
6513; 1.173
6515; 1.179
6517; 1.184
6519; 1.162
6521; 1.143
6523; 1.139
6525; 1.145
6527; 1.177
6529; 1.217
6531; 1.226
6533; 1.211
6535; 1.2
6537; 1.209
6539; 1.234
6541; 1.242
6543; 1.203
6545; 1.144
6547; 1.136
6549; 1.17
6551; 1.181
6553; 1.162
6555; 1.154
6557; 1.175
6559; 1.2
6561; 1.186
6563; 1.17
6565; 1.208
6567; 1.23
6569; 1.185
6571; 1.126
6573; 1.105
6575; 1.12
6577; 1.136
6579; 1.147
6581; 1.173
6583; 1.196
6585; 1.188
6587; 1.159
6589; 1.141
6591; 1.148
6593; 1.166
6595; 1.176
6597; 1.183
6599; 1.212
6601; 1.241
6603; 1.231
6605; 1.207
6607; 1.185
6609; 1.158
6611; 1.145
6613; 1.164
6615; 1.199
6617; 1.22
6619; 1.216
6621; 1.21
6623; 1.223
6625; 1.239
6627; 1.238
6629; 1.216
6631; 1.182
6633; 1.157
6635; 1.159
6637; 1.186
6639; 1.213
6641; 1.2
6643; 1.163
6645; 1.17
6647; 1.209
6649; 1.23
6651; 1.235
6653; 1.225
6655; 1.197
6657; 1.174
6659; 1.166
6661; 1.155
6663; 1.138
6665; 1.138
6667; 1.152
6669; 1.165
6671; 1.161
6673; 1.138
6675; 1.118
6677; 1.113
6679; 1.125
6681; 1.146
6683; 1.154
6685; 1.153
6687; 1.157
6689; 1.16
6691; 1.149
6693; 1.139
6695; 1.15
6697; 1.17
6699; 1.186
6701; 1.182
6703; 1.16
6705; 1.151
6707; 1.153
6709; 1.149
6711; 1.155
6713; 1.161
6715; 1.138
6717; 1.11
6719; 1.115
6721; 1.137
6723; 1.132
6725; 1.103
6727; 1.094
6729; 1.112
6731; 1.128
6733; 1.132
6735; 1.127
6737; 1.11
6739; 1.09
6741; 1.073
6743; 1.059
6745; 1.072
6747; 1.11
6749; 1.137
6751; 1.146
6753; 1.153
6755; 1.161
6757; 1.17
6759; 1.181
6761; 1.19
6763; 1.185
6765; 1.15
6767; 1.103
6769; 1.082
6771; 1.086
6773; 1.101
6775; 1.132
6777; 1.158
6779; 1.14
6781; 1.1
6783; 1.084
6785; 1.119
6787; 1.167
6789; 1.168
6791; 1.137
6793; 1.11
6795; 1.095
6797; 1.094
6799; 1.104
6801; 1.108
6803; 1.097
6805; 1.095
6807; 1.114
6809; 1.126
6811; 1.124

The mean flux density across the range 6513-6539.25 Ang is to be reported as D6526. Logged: 1.18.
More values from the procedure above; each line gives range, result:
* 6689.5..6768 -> 1.14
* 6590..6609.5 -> 1.19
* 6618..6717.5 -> 1.17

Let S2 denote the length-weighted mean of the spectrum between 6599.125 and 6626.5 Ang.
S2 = 1.2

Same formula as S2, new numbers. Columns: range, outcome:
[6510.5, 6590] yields 1.18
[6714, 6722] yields 1.12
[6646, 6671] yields 1.18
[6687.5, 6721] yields 1.15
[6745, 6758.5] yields 1.14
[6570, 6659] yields 1.19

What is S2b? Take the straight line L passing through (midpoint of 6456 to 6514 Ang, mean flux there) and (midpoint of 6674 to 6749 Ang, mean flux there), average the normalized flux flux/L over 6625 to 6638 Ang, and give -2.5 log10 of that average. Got -0.050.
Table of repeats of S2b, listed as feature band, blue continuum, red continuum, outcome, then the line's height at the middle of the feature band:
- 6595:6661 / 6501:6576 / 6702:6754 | -0.04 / 1.15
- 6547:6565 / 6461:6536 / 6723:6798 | -0.02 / 1.15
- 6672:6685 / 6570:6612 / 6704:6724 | 0.01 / 1.15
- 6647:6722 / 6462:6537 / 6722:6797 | -0.02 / 1.14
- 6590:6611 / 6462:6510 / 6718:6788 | -0.04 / 1.14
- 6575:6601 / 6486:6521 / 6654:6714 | -0.02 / 1.15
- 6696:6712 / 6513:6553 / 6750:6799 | -0.01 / 1.15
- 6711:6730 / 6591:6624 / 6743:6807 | 0.02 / 1.15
